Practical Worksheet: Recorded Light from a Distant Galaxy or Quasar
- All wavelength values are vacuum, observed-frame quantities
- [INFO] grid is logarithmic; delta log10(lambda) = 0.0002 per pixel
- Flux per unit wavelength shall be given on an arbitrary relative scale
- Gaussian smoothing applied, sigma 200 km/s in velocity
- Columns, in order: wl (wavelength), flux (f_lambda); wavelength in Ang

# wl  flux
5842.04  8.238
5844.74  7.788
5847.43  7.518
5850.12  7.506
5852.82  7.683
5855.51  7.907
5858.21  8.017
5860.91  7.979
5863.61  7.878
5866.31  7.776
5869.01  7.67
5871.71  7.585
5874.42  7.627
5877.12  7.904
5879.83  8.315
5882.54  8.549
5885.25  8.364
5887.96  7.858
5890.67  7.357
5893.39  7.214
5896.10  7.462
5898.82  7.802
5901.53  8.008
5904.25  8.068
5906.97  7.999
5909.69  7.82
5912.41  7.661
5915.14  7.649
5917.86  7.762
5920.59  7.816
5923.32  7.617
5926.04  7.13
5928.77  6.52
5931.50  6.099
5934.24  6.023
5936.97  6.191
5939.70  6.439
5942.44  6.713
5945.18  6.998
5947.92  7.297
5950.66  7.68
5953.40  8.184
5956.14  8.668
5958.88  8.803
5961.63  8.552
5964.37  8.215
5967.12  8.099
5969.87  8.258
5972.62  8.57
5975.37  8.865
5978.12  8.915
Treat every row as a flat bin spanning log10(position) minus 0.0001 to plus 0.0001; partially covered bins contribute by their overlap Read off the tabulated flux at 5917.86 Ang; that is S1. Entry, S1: 7.762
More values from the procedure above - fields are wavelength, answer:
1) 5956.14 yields 8.668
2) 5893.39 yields 7.214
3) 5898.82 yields 7.802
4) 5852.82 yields 7.683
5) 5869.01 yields 7.67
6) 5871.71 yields 7.585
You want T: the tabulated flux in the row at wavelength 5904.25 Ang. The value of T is 8.068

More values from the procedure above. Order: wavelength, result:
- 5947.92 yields 7.297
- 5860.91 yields 7.979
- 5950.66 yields 7.68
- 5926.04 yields 7.13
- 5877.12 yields 7.904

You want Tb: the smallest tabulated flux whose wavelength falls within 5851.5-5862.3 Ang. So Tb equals 7.683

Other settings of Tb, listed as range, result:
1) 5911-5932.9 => 6.099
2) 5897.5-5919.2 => 7.649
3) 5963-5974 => 8.099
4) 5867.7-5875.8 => 7.585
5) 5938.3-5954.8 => 6.439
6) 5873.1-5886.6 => 7.627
